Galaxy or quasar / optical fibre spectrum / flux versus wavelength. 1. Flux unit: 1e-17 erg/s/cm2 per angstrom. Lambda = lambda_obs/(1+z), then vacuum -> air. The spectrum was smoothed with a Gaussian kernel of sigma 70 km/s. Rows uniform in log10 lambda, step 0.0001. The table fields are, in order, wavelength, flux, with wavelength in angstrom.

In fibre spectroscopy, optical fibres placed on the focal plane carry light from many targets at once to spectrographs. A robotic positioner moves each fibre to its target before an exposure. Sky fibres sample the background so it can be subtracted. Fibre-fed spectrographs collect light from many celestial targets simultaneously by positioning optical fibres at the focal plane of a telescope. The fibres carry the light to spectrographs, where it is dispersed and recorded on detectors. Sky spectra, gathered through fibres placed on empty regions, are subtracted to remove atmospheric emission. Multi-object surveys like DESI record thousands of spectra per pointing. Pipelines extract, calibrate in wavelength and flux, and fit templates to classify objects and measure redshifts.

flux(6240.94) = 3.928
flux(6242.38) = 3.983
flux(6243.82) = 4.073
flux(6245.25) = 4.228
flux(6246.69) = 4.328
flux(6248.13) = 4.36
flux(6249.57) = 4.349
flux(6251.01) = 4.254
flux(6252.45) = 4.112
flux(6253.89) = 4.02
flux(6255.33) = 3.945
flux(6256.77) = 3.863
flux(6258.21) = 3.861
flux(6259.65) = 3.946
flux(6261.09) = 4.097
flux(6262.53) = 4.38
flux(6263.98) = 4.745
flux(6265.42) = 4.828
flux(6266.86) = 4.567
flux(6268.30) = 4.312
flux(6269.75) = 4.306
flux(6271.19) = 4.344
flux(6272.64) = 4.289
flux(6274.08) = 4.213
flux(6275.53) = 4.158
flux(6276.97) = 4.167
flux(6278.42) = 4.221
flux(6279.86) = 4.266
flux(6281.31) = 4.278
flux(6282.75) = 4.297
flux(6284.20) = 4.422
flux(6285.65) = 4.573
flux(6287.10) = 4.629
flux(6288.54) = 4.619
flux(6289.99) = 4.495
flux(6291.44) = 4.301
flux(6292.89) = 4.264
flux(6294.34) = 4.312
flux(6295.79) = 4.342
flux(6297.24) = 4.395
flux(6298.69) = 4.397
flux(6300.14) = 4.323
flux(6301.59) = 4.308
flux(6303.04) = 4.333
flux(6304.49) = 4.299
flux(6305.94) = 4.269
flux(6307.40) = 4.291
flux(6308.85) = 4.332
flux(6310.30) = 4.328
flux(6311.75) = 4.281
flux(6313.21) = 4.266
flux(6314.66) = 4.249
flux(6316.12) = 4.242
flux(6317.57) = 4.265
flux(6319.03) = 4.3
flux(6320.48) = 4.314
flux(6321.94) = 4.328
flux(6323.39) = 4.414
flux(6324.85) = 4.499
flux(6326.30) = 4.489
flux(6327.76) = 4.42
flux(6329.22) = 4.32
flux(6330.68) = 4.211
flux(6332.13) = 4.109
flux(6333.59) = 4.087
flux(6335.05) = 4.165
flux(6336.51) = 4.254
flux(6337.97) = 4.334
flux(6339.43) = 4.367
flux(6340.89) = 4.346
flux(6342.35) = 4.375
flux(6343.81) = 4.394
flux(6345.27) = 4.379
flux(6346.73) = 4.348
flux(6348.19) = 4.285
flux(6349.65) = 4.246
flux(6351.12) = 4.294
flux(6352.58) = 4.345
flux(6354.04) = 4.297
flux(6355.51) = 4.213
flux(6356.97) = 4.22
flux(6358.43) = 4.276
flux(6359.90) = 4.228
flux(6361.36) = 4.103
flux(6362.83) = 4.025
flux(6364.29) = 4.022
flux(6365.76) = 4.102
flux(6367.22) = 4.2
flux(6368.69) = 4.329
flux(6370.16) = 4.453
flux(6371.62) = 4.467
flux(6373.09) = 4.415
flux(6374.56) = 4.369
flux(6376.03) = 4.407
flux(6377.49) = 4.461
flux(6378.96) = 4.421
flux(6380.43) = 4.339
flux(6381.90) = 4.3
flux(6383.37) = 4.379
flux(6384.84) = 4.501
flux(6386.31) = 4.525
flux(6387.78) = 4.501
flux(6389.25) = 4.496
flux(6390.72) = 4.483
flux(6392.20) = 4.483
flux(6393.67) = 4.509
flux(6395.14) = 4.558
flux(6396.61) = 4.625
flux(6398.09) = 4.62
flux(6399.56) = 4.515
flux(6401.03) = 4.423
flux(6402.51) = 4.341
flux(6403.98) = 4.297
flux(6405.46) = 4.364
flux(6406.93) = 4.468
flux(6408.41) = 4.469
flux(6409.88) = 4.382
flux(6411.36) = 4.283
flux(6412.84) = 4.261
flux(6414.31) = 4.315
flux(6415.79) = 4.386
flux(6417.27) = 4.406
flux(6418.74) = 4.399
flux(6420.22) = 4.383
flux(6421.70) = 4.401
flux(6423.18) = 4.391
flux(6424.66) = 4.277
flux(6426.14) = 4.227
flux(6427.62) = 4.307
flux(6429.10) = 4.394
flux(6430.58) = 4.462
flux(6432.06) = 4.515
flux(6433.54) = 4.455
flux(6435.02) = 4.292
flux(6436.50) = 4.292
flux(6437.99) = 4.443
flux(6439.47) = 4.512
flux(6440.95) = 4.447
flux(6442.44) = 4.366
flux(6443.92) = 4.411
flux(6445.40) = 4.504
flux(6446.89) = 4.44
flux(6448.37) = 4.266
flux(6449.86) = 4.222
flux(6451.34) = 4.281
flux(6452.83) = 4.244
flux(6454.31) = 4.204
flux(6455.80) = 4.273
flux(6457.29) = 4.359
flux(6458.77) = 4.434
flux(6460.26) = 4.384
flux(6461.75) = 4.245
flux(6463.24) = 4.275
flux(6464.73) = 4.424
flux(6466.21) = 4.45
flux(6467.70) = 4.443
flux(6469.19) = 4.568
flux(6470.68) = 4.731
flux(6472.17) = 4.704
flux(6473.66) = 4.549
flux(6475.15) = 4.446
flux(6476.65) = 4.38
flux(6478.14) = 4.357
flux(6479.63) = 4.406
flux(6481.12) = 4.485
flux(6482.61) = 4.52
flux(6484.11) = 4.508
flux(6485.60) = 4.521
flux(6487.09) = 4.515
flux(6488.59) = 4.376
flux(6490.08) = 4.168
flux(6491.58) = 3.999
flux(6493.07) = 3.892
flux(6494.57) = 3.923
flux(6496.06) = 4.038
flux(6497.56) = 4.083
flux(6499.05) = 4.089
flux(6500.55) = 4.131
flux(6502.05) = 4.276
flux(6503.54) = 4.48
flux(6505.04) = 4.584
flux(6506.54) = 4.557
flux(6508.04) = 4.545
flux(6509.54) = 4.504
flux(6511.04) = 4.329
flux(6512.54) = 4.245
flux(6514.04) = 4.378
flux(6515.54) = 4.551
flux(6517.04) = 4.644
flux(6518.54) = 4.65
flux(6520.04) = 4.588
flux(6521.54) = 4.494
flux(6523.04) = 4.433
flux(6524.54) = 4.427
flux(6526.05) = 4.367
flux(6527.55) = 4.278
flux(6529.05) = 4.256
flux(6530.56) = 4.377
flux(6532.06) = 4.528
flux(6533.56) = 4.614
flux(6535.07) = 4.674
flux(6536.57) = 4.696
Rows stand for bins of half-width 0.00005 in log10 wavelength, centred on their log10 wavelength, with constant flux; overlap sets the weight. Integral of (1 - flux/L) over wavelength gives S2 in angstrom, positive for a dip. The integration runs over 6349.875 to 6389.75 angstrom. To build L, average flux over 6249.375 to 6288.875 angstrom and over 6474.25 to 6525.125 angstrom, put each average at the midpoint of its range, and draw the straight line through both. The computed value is 0.0 angstrom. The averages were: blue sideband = 4.28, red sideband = 4.37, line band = 4.32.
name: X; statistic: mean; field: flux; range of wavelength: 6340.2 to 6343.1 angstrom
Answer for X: 4.36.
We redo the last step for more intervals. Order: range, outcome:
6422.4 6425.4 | 4.33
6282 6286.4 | 4.43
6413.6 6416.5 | 4.35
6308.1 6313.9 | 4.3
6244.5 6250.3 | 4.32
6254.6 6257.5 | 3.91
